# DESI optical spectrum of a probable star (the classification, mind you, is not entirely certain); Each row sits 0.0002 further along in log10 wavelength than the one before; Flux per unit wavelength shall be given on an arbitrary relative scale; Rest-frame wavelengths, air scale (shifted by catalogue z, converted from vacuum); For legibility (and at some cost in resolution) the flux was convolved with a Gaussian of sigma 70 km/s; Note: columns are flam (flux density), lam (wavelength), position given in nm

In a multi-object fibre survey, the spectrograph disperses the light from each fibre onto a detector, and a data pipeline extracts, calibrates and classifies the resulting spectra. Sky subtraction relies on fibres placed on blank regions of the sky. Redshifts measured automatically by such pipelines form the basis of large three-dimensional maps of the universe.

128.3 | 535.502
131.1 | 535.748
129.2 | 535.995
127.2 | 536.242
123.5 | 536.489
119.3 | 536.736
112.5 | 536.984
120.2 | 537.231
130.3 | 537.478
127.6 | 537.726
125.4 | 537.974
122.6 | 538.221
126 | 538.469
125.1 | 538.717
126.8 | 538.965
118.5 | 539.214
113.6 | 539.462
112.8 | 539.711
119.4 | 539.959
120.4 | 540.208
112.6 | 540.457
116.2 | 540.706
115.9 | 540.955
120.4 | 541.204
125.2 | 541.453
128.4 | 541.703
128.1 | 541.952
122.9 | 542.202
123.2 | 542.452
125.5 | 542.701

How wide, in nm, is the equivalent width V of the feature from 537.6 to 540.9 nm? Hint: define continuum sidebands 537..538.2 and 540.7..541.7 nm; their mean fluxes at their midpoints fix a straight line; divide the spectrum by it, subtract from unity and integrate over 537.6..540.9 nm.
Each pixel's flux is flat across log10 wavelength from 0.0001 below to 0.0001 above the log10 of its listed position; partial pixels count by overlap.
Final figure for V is 0.065 nm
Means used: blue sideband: 124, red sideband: 121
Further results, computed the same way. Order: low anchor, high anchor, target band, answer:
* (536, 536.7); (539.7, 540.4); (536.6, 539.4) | -0.02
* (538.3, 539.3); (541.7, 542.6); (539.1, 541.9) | 0.14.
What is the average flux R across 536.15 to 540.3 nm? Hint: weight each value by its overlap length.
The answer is 122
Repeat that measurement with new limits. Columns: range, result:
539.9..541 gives 117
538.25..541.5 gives 119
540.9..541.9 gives 123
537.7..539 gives 125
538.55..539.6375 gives 121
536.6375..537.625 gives 121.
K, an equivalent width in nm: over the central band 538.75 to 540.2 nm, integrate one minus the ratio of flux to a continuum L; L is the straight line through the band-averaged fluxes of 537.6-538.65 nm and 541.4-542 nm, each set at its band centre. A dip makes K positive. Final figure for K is 0.08 nm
